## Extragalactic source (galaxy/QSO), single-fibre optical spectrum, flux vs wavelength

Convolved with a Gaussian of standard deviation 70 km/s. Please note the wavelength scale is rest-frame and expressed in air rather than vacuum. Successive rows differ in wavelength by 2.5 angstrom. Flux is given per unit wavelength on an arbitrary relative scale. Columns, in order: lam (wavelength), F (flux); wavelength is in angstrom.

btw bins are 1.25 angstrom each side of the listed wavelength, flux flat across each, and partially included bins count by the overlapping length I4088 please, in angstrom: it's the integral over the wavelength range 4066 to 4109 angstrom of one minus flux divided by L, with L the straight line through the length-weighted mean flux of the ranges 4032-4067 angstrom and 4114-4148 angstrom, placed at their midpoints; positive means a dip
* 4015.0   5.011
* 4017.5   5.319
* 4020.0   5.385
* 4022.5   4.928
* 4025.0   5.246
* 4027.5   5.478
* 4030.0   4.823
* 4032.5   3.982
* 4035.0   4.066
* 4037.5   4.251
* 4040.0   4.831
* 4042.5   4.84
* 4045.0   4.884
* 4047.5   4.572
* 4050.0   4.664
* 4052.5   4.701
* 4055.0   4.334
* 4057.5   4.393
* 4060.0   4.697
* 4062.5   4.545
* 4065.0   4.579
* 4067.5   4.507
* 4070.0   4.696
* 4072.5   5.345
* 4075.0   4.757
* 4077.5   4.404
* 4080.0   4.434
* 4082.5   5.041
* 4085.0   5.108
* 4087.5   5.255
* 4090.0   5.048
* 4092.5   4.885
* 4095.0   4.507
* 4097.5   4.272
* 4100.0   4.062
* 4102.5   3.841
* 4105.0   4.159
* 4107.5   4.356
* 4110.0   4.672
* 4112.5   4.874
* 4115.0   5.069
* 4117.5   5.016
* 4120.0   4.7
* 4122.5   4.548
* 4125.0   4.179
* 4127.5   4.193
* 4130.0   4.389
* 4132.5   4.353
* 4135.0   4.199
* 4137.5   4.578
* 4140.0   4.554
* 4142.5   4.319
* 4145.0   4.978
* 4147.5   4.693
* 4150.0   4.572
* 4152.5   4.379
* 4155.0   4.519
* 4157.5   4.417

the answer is -0.8 angstrom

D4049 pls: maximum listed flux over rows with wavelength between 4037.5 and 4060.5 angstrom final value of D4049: 4.884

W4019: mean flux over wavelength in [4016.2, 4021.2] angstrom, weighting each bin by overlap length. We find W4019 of 5.35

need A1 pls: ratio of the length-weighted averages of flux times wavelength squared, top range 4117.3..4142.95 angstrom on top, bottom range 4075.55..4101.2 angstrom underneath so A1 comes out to 1.0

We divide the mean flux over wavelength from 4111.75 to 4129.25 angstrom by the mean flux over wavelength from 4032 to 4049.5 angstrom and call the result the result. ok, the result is 1.03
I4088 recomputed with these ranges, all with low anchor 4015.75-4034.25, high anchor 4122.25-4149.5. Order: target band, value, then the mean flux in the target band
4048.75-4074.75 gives 0.89 angstrom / 4.65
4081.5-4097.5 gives -0.81 angstrom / 4.92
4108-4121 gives -0.81 angstrom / 4.84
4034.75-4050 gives 0.92 angstrom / 4.61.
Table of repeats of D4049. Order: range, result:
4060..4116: 5.345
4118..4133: 4.7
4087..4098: 5.255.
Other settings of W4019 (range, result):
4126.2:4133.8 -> 4.31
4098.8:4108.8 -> 4.11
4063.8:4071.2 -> 4.59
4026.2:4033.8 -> 4.76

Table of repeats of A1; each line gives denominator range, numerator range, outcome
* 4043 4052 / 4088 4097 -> 1.04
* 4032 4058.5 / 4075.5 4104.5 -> 1.04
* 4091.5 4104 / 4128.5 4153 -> 1.07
